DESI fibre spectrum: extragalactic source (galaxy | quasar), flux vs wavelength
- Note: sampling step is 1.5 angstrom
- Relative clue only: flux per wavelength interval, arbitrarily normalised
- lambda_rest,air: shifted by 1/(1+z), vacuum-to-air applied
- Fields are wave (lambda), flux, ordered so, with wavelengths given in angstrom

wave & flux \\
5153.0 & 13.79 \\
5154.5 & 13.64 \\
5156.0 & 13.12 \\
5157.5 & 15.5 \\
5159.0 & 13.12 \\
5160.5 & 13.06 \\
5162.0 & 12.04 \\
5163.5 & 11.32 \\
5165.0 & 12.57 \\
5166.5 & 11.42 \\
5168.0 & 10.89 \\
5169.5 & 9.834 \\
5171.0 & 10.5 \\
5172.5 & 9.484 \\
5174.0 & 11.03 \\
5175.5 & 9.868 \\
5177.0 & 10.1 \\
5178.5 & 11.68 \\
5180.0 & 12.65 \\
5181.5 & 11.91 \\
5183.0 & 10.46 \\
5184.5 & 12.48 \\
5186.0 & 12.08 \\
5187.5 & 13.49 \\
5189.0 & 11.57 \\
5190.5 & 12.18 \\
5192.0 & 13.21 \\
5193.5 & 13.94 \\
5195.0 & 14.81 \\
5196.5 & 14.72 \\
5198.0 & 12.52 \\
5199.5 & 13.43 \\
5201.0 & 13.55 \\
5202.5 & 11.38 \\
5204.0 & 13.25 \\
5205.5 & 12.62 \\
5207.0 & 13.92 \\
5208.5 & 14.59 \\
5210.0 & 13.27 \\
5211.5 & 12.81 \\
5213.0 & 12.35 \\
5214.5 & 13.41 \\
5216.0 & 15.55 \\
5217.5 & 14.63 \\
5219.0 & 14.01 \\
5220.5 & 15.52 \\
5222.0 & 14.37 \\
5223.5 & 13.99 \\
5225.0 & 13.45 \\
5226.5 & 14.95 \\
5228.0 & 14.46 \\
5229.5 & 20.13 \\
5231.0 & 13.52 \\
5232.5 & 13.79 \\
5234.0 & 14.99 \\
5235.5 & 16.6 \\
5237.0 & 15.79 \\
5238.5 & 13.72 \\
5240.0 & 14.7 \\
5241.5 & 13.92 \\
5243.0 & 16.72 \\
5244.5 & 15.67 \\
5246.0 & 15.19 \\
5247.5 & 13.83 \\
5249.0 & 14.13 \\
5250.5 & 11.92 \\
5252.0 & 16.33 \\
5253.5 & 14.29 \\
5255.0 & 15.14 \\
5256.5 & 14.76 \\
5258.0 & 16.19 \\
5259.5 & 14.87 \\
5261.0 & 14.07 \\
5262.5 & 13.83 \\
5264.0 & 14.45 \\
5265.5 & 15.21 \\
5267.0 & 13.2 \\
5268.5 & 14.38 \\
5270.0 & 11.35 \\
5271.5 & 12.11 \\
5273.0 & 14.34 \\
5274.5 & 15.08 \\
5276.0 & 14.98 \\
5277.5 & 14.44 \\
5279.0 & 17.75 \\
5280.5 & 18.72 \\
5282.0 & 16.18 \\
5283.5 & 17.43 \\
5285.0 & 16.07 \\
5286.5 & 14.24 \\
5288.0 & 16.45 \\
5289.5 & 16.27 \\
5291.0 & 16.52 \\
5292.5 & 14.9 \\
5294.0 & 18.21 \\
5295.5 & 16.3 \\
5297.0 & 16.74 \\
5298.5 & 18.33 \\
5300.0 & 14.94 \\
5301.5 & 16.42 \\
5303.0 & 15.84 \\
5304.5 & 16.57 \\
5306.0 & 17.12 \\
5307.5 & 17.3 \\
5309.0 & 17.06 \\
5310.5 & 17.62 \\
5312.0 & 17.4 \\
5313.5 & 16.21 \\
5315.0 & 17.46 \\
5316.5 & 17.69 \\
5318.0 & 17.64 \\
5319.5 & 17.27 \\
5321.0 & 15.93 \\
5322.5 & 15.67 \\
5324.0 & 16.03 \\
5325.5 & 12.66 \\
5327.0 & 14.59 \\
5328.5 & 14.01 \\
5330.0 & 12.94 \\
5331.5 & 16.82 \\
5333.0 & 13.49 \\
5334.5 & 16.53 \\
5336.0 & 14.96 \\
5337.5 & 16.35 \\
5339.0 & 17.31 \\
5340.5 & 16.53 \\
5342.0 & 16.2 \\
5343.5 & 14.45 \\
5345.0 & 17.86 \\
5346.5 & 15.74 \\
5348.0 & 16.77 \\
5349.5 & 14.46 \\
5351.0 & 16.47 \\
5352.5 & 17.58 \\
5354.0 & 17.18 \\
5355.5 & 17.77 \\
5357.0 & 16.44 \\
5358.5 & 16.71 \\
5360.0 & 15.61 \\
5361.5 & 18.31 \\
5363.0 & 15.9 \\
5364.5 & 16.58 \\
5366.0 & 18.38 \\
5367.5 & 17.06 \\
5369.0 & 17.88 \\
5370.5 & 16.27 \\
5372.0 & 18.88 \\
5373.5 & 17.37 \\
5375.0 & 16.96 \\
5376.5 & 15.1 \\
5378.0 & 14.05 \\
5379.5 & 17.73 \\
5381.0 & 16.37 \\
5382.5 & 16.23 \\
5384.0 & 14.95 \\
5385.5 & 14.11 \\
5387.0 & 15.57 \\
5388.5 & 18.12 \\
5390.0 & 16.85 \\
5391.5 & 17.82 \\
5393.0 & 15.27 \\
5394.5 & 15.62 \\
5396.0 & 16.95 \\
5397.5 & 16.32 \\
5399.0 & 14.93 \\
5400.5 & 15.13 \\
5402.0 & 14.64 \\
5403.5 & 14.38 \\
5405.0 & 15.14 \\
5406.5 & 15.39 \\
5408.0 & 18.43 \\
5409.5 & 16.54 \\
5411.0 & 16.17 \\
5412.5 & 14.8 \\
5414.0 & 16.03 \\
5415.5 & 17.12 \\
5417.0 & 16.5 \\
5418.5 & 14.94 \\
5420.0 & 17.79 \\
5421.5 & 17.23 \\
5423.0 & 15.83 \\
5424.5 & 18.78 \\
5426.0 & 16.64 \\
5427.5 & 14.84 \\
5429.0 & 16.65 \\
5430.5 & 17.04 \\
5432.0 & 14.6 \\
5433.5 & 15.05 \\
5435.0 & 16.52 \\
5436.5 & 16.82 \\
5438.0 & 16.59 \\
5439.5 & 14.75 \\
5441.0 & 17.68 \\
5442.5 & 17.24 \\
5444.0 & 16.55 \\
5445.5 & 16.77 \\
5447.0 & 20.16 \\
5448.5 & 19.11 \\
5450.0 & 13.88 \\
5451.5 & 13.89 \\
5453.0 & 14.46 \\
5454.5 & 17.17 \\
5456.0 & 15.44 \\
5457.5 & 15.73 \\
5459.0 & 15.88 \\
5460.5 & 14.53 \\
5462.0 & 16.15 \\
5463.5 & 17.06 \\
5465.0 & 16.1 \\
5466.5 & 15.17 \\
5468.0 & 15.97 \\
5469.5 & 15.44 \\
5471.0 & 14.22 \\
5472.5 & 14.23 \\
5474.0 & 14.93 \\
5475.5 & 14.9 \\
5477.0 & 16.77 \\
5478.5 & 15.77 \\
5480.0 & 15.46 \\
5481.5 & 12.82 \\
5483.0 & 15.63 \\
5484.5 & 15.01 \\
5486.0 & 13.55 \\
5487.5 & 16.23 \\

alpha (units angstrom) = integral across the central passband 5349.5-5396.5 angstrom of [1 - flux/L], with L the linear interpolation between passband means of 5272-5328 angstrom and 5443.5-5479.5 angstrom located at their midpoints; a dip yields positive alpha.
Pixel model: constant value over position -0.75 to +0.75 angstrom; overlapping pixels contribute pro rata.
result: -1.5 angstrom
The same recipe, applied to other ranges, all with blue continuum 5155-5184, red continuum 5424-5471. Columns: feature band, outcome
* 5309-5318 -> -2.1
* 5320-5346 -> -2.1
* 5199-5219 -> -1.9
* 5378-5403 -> -1.2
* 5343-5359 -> -2.1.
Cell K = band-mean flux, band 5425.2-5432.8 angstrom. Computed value 16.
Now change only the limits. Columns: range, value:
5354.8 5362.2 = 17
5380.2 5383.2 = 16.3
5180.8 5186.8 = 11.7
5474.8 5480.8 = 15.7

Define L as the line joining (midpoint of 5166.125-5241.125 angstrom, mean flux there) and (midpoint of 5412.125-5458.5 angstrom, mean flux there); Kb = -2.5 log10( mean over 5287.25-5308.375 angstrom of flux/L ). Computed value -0.15 mag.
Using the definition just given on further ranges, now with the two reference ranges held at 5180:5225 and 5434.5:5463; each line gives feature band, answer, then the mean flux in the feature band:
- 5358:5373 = -0.127 mag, 17.2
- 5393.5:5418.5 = -0.005 mag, 15.8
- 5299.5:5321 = -0.157 mag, 16.9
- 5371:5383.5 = -0.077 mag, 16.5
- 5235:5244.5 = -0.111 mag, 15.2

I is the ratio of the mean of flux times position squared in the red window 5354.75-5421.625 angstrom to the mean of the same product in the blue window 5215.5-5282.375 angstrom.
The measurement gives 1.16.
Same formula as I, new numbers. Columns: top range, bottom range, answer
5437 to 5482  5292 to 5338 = 1.03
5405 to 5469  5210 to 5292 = 1.17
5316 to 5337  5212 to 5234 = 1.10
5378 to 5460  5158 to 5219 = 1.41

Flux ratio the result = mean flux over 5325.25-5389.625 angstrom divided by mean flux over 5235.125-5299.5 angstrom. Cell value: 1.06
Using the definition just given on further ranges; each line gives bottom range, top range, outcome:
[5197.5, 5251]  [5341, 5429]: 1.15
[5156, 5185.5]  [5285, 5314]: 1.42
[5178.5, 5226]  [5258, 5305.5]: 1.17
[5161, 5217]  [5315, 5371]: 1.31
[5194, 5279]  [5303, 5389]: 1.14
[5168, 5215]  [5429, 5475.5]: 1.29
